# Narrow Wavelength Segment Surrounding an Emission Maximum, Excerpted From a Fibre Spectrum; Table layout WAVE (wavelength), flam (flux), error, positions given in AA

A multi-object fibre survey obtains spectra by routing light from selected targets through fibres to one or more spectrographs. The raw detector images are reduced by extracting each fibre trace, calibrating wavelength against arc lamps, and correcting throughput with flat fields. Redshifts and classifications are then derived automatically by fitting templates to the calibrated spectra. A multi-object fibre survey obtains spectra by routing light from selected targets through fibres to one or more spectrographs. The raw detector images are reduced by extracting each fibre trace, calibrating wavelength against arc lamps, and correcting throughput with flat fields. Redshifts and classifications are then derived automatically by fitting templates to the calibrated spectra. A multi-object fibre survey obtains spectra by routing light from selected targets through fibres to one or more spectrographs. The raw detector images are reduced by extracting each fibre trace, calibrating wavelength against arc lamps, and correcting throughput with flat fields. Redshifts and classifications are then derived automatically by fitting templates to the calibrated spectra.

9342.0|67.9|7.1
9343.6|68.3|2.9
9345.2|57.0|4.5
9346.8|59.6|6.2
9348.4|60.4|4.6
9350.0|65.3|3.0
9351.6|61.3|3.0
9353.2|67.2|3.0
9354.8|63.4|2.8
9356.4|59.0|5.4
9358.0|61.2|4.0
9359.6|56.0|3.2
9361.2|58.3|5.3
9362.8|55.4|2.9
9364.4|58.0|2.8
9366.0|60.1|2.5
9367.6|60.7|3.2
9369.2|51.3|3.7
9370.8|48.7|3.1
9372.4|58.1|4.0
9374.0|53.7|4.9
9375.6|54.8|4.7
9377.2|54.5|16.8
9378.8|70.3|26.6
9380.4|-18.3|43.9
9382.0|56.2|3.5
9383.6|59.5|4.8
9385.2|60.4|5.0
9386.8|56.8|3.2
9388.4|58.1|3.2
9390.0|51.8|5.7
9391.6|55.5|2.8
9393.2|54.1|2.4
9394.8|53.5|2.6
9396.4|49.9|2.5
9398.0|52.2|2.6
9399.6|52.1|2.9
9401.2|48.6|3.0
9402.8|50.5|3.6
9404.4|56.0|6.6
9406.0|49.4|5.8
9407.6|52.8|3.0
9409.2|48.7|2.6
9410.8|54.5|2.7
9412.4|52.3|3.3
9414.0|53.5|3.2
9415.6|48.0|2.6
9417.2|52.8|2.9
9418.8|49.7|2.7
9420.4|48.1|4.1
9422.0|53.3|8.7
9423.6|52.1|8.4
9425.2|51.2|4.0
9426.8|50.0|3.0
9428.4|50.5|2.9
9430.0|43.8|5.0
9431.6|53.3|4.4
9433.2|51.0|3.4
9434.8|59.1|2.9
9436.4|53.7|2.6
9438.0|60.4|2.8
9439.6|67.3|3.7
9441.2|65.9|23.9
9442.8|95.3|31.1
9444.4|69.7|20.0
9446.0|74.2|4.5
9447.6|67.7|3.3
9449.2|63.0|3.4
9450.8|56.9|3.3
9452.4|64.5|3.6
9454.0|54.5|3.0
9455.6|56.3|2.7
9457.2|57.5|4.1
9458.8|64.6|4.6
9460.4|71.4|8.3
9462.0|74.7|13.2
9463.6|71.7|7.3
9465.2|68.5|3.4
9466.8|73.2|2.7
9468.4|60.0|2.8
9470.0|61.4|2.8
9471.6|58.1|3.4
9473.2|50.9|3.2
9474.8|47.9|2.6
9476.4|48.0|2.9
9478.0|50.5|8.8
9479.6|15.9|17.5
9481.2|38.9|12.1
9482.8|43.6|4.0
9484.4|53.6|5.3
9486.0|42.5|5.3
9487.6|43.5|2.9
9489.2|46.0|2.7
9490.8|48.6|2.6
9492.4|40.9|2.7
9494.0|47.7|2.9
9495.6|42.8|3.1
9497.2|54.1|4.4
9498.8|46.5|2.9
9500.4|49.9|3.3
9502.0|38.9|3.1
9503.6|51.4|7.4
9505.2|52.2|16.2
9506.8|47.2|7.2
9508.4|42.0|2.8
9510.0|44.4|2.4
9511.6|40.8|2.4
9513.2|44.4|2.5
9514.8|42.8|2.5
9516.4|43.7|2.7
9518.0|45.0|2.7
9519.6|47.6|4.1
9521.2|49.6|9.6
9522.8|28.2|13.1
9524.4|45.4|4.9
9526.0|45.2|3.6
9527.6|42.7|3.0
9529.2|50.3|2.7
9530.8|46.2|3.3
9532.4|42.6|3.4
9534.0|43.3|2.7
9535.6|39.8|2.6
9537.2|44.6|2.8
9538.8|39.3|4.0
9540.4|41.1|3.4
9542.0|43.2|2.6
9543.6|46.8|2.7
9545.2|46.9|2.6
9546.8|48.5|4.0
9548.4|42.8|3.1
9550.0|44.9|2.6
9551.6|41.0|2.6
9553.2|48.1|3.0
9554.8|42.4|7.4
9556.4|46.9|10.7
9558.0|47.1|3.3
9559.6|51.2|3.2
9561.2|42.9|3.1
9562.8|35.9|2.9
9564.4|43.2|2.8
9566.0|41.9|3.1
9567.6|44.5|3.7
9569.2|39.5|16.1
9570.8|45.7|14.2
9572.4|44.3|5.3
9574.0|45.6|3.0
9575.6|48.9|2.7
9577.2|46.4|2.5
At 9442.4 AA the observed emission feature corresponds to [S II]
